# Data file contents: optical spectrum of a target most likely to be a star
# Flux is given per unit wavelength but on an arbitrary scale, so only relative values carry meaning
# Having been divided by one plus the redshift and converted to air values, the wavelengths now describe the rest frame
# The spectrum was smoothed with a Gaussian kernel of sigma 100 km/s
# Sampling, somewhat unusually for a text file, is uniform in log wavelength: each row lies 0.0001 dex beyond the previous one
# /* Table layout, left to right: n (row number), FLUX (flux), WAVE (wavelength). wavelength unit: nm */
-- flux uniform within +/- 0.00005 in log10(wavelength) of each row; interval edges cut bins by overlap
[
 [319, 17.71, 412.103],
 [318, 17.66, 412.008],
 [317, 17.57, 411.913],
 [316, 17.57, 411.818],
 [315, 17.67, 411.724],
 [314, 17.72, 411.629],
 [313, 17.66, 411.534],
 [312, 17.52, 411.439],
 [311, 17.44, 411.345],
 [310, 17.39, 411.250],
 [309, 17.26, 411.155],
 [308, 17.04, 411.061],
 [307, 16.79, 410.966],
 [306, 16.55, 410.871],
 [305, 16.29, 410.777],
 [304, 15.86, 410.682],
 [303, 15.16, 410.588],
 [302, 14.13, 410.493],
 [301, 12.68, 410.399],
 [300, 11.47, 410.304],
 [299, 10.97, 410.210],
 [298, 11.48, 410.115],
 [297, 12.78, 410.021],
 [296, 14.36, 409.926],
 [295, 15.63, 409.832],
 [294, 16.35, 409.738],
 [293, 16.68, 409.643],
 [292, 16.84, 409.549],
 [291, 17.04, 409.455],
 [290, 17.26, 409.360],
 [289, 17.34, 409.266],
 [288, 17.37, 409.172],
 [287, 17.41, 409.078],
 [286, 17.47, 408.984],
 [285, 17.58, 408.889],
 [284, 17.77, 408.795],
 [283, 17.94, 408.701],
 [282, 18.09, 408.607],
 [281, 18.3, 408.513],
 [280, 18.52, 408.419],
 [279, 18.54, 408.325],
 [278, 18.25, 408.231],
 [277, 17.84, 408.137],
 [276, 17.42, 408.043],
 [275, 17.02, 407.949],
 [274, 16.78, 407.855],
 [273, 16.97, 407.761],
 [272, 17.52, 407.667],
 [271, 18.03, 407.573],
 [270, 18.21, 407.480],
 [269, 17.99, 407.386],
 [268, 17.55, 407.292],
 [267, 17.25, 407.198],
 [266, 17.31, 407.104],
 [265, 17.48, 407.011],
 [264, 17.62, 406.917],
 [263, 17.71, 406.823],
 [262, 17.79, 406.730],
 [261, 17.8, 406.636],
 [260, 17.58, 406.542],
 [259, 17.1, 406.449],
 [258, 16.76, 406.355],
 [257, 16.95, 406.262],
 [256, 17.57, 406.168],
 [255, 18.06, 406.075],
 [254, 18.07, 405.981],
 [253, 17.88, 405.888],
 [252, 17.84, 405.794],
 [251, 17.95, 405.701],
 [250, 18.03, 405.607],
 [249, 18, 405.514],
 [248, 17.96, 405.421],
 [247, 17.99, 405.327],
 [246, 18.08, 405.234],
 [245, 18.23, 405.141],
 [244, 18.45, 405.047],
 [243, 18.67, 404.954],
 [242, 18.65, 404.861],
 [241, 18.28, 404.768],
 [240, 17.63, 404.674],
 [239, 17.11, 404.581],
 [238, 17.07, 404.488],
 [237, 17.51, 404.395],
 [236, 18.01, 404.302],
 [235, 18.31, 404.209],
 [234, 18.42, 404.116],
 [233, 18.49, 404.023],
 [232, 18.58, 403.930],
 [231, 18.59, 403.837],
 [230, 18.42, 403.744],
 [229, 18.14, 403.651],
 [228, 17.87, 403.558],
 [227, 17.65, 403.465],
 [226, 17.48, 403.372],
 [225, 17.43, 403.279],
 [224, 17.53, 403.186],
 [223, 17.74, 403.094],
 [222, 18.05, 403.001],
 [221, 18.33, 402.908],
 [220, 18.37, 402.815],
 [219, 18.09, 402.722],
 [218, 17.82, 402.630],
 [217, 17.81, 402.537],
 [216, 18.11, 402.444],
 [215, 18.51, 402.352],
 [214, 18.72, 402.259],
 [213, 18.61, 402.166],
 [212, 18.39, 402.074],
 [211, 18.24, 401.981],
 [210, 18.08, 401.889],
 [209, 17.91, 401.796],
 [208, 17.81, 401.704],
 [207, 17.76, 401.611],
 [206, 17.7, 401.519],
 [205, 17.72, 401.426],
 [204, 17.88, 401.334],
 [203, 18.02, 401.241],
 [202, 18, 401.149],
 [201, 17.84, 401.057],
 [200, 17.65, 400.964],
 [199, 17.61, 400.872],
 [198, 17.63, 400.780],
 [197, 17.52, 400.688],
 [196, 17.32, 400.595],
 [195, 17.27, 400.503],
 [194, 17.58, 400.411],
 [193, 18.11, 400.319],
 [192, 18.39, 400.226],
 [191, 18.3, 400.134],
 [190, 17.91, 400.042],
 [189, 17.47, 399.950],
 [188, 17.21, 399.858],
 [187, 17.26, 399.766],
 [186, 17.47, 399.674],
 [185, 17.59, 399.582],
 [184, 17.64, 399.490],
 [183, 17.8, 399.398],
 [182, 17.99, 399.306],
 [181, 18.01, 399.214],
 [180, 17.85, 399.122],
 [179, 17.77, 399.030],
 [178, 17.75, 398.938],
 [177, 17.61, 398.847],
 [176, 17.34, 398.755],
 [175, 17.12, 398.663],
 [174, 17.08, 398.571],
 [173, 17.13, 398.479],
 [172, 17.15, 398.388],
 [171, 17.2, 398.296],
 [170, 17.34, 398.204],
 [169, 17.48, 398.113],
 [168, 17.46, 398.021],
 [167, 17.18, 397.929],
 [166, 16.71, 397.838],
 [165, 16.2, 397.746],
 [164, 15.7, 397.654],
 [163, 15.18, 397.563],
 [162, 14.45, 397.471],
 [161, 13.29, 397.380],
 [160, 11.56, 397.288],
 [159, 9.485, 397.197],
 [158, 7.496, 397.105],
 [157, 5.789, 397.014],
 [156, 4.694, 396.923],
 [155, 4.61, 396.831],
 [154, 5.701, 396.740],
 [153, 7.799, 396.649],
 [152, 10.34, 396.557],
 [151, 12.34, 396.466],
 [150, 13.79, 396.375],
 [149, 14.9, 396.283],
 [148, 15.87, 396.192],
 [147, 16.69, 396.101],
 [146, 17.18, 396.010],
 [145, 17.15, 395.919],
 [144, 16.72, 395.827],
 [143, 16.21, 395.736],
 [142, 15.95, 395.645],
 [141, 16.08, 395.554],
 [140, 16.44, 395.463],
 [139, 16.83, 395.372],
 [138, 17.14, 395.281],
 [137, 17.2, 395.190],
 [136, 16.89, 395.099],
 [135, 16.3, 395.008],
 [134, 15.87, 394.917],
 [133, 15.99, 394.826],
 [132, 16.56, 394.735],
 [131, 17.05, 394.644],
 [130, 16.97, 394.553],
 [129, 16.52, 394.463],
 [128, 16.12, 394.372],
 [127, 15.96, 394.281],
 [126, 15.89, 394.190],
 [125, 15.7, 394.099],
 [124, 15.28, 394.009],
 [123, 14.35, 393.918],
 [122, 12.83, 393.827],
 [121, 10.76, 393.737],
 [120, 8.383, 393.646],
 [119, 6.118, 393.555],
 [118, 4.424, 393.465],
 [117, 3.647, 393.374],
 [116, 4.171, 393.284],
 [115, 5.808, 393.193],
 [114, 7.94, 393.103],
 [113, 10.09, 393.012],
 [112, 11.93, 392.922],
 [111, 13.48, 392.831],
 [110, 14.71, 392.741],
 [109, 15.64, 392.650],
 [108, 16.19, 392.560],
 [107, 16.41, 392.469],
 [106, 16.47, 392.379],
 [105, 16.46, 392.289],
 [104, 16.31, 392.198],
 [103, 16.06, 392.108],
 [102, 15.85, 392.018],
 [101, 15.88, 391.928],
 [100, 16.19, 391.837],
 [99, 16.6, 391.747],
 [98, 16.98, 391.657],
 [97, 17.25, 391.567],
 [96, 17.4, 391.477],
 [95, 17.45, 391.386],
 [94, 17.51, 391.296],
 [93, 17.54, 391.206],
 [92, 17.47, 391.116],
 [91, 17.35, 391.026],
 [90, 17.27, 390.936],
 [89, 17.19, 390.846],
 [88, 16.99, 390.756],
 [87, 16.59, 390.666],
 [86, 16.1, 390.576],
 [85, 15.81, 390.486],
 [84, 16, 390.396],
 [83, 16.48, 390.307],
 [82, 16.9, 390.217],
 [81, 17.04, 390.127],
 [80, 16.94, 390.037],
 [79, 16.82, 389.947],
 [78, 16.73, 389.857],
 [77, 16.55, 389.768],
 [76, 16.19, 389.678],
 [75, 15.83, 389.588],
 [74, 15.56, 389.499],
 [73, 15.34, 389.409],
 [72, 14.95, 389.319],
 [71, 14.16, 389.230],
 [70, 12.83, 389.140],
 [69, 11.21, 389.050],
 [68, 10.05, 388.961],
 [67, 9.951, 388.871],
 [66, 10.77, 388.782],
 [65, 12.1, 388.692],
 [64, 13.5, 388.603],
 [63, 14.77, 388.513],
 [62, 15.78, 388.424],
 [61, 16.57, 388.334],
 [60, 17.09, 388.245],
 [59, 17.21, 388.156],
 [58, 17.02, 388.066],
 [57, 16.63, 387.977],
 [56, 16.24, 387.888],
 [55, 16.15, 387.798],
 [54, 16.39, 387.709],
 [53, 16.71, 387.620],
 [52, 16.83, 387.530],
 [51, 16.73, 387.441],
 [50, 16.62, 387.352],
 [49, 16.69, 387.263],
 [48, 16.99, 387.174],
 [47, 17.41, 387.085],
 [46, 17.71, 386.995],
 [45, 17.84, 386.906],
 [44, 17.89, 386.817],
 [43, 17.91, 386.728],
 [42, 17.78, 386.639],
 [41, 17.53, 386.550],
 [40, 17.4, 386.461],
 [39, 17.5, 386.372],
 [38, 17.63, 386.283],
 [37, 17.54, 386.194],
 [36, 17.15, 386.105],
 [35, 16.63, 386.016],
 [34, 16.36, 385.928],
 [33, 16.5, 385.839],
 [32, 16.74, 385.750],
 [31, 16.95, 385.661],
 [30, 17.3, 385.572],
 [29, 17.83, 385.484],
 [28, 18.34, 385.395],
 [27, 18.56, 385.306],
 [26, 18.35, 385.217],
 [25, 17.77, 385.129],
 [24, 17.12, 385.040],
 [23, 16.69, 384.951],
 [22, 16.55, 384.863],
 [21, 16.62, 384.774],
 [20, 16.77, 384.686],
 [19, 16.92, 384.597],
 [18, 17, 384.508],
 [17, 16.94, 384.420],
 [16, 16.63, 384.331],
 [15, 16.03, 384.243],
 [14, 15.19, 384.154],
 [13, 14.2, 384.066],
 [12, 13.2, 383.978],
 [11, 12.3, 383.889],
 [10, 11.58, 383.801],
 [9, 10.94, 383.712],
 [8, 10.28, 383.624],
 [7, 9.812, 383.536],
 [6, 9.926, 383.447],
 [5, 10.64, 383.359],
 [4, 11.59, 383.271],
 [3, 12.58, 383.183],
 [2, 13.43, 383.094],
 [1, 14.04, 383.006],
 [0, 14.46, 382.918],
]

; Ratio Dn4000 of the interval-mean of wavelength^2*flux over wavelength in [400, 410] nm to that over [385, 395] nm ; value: 1.24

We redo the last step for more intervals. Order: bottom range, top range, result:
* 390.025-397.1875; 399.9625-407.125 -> 1.33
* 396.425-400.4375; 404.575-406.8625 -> 1.23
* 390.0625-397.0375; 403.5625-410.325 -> 1.29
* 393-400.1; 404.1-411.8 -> 1.26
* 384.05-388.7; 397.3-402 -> 1.10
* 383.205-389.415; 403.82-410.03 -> 1.26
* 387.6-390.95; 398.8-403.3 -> 1.23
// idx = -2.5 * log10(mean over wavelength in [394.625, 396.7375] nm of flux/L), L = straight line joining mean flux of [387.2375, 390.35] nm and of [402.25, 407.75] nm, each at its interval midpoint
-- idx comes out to 0.08 mag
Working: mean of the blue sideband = 15.3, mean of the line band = 15.3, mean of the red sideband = 17.9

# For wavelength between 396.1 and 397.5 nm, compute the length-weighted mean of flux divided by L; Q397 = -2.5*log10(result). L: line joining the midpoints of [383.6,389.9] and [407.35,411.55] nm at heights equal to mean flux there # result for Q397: 0.49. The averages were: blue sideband 15.9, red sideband 16.5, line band 10.3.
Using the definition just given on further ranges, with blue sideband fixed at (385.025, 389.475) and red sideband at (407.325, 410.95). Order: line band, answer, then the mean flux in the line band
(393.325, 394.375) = 0.383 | 11.4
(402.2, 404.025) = -0.109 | 18.1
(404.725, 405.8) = -0.115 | 18.2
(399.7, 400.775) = -0.086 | 17.7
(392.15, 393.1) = 0.125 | 14.5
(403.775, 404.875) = -0.106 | 18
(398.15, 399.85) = -0.077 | 17.5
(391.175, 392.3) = -0.033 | 16.7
